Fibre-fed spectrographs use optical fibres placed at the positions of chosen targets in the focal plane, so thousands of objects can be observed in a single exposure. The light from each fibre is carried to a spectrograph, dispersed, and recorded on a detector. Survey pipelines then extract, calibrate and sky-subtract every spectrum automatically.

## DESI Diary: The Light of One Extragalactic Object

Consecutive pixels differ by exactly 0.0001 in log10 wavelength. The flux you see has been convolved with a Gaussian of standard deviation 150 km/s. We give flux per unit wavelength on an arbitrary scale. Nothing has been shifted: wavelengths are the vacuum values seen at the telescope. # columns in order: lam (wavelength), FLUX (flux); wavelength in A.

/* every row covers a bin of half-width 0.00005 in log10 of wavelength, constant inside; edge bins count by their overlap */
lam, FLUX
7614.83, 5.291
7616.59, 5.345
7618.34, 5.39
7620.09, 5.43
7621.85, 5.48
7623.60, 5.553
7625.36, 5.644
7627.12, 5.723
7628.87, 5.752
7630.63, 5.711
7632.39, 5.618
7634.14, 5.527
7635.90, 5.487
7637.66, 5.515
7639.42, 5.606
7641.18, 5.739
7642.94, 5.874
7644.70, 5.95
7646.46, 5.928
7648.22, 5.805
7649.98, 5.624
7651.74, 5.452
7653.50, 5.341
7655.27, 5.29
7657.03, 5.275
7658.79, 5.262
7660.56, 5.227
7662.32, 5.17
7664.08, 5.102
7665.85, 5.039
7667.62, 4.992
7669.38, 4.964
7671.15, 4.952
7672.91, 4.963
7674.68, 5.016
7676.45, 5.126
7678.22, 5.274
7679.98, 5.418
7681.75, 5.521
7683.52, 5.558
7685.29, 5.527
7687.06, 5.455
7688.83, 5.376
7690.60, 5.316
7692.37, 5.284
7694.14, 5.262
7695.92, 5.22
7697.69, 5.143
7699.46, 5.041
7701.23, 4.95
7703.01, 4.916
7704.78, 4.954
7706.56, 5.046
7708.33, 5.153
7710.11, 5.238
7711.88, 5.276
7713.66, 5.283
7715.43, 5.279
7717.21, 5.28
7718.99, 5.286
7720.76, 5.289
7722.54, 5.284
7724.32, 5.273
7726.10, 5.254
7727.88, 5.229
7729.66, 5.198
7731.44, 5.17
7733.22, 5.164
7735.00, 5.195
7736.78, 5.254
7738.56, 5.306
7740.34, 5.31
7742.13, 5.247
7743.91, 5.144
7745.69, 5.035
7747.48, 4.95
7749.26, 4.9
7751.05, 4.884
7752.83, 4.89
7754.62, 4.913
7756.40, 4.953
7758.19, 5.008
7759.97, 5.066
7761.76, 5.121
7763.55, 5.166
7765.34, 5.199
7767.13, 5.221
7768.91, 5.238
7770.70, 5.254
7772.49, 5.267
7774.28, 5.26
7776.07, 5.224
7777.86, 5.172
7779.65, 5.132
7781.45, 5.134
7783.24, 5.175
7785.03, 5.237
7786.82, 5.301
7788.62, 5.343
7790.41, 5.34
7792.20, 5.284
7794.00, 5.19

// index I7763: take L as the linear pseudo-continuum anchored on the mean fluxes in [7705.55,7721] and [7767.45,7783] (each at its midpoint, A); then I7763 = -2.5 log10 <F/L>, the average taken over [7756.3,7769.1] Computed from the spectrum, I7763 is 0.02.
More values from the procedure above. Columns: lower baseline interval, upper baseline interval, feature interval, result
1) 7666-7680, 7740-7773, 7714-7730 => -0.04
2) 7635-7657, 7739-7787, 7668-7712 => 0.05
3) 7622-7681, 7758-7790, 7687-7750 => 0.02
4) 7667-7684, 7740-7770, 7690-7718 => -0.01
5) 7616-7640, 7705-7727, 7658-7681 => 0.06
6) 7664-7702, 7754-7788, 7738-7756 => 0.03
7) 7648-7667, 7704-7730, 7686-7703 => 0.01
